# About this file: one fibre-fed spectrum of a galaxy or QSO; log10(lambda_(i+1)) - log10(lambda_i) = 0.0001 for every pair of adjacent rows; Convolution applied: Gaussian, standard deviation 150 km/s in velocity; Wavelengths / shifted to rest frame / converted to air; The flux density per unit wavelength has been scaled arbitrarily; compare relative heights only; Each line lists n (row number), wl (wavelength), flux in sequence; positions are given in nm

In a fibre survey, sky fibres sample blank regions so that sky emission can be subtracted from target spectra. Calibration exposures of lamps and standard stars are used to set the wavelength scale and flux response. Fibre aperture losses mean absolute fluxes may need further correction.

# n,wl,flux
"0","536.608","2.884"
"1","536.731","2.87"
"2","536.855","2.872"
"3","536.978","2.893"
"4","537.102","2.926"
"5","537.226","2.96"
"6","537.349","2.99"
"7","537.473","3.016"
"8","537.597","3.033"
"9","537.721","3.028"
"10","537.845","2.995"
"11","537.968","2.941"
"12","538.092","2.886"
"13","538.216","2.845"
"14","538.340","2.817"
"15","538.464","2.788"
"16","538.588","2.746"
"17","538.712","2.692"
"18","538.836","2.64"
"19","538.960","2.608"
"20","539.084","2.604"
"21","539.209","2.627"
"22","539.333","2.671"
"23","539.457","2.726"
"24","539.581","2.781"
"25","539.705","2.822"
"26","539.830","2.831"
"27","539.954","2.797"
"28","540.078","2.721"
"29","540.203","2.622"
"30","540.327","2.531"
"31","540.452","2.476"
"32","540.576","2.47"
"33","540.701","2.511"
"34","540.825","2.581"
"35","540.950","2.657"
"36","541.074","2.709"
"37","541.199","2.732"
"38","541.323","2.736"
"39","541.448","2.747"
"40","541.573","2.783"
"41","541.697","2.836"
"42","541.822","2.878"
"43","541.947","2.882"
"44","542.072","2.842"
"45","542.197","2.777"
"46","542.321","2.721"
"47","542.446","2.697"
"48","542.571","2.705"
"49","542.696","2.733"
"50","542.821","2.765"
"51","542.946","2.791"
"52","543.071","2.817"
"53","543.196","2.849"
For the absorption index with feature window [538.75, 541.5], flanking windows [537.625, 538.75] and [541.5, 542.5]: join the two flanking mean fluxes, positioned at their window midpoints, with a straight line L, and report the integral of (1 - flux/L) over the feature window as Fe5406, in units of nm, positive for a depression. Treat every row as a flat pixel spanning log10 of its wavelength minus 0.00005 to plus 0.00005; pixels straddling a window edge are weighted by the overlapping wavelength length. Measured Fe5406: 0.17 nm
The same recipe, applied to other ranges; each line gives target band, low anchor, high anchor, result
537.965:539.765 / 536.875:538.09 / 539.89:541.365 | 0.051 nm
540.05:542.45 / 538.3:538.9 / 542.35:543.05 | 0.038 nm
